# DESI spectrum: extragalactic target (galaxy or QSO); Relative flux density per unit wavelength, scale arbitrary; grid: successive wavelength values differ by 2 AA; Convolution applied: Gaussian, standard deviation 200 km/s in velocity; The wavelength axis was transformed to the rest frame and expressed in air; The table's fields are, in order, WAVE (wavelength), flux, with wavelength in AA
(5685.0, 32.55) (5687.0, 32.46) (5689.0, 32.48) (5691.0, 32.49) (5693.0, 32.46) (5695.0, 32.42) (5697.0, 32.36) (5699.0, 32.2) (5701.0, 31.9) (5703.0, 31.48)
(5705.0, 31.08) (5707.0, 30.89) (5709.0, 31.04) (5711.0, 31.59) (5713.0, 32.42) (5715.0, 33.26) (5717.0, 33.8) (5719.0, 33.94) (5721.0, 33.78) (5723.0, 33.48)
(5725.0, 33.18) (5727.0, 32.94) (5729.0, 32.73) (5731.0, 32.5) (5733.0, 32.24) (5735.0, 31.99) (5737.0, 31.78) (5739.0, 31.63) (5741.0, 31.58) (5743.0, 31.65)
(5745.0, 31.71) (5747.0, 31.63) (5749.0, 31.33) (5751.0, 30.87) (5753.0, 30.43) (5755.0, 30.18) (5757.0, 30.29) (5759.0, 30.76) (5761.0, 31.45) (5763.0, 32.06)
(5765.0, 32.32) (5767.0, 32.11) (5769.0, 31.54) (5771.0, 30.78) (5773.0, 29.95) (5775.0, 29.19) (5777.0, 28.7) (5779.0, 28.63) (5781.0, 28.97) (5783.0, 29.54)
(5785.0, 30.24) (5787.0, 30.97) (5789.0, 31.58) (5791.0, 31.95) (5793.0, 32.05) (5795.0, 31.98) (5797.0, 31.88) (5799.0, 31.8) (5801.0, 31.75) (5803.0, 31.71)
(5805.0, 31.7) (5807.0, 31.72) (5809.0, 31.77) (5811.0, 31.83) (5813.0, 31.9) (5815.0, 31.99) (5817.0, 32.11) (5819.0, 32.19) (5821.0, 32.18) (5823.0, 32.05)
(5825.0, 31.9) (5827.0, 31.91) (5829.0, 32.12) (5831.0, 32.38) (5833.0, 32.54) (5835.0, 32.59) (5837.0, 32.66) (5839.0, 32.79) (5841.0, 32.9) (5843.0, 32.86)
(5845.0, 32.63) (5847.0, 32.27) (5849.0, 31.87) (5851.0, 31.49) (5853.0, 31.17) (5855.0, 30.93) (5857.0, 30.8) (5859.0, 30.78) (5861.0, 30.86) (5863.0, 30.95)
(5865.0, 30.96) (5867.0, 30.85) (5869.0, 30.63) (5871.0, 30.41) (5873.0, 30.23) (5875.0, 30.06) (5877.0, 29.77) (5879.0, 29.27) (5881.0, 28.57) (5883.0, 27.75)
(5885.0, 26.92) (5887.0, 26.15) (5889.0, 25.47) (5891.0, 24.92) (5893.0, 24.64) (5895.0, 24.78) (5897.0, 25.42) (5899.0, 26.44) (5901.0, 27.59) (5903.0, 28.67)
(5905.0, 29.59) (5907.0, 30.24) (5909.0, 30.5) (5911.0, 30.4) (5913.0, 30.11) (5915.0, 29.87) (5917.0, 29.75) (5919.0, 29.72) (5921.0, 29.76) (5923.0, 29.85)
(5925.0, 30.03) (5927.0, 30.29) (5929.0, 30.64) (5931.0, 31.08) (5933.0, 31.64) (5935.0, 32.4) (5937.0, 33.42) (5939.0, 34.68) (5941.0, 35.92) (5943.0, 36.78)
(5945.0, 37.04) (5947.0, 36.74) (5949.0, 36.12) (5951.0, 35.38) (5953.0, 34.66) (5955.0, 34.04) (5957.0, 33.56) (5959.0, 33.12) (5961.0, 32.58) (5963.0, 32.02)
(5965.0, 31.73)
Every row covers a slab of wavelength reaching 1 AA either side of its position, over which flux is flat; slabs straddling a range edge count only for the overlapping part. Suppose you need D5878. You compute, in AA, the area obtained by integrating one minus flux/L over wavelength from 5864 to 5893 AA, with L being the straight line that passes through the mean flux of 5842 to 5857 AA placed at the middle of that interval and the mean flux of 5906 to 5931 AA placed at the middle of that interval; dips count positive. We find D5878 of 2.4 AA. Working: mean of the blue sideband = 31.8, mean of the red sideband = 30.1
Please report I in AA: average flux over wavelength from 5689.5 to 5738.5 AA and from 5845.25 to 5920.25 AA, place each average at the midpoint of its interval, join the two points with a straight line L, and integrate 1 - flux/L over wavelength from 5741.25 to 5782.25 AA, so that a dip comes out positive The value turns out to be 1.0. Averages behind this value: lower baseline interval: 32.4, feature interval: 30.7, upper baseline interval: 29.2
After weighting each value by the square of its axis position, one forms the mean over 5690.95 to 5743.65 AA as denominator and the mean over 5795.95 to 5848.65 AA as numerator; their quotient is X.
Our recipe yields 1.03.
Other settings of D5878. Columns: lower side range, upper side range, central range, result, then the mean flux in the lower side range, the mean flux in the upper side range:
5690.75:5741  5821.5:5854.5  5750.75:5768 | 0.6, 32.4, 32.2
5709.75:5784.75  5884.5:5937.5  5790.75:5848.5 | -3.4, 31.5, 28.9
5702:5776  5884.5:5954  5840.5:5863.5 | -0.5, 31.8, 30.5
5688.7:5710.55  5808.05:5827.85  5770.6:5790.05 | 1.3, 31.9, 32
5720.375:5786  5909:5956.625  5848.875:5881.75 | 1.6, 31.3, 32.6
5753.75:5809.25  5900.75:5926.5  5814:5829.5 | -0.7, 31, 29.8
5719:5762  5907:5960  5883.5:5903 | 3.8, 31.9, 32.6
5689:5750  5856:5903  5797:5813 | -0.8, 32.3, 28.4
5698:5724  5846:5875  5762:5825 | 0.7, 32.4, 31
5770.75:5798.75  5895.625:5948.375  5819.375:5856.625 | -1.7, 30.5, 31.1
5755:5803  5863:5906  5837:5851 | -1.6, 30.9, 28.1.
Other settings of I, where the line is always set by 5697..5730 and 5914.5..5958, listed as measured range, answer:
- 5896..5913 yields 2.15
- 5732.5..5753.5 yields 0.64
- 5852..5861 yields 0.51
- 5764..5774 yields 0.38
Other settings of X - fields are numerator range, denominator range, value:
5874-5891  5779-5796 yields 0.93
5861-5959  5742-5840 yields 1.01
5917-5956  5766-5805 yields 1.13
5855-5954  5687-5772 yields 1.01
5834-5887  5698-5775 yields 1.01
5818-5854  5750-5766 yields 1.07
